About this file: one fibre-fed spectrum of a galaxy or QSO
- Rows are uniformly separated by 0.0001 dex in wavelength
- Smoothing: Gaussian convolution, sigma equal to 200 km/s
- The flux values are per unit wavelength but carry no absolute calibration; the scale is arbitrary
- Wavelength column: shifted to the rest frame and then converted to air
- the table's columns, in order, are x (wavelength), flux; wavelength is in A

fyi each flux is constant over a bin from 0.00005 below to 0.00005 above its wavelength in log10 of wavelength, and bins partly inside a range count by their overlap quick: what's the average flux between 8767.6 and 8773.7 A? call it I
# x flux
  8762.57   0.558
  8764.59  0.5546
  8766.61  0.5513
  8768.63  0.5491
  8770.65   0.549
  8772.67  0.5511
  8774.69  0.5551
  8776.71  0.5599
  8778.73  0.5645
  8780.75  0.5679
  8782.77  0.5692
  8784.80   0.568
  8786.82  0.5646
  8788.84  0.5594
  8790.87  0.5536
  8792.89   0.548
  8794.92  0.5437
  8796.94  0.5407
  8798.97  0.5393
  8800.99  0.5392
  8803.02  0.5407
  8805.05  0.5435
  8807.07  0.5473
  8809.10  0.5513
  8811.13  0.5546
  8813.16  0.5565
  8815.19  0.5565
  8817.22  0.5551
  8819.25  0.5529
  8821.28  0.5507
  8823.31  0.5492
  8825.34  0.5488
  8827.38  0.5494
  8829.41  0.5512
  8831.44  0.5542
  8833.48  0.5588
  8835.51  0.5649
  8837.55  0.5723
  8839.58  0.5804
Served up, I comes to 0.55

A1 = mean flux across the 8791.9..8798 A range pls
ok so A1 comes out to 0.544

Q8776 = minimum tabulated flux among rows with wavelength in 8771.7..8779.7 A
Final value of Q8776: 0.5511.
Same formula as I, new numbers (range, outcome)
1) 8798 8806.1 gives 0.541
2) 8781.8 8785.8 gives 0.568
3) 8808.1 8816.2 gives 0.555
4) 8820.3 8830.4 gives 0.55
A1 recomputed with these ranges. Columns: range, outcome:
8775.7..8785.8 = 0.566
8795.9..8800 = 0.541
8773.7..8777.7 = 0.558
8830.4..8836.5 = 0.559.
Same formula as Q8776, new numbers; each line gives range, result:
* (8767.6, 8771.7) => 0.549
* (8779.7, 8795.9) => 0.5437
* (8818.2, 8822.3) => 0.5507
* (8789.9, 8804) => 0.5392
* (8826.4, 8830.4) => 0.5494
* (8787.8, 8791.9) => 0.5536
